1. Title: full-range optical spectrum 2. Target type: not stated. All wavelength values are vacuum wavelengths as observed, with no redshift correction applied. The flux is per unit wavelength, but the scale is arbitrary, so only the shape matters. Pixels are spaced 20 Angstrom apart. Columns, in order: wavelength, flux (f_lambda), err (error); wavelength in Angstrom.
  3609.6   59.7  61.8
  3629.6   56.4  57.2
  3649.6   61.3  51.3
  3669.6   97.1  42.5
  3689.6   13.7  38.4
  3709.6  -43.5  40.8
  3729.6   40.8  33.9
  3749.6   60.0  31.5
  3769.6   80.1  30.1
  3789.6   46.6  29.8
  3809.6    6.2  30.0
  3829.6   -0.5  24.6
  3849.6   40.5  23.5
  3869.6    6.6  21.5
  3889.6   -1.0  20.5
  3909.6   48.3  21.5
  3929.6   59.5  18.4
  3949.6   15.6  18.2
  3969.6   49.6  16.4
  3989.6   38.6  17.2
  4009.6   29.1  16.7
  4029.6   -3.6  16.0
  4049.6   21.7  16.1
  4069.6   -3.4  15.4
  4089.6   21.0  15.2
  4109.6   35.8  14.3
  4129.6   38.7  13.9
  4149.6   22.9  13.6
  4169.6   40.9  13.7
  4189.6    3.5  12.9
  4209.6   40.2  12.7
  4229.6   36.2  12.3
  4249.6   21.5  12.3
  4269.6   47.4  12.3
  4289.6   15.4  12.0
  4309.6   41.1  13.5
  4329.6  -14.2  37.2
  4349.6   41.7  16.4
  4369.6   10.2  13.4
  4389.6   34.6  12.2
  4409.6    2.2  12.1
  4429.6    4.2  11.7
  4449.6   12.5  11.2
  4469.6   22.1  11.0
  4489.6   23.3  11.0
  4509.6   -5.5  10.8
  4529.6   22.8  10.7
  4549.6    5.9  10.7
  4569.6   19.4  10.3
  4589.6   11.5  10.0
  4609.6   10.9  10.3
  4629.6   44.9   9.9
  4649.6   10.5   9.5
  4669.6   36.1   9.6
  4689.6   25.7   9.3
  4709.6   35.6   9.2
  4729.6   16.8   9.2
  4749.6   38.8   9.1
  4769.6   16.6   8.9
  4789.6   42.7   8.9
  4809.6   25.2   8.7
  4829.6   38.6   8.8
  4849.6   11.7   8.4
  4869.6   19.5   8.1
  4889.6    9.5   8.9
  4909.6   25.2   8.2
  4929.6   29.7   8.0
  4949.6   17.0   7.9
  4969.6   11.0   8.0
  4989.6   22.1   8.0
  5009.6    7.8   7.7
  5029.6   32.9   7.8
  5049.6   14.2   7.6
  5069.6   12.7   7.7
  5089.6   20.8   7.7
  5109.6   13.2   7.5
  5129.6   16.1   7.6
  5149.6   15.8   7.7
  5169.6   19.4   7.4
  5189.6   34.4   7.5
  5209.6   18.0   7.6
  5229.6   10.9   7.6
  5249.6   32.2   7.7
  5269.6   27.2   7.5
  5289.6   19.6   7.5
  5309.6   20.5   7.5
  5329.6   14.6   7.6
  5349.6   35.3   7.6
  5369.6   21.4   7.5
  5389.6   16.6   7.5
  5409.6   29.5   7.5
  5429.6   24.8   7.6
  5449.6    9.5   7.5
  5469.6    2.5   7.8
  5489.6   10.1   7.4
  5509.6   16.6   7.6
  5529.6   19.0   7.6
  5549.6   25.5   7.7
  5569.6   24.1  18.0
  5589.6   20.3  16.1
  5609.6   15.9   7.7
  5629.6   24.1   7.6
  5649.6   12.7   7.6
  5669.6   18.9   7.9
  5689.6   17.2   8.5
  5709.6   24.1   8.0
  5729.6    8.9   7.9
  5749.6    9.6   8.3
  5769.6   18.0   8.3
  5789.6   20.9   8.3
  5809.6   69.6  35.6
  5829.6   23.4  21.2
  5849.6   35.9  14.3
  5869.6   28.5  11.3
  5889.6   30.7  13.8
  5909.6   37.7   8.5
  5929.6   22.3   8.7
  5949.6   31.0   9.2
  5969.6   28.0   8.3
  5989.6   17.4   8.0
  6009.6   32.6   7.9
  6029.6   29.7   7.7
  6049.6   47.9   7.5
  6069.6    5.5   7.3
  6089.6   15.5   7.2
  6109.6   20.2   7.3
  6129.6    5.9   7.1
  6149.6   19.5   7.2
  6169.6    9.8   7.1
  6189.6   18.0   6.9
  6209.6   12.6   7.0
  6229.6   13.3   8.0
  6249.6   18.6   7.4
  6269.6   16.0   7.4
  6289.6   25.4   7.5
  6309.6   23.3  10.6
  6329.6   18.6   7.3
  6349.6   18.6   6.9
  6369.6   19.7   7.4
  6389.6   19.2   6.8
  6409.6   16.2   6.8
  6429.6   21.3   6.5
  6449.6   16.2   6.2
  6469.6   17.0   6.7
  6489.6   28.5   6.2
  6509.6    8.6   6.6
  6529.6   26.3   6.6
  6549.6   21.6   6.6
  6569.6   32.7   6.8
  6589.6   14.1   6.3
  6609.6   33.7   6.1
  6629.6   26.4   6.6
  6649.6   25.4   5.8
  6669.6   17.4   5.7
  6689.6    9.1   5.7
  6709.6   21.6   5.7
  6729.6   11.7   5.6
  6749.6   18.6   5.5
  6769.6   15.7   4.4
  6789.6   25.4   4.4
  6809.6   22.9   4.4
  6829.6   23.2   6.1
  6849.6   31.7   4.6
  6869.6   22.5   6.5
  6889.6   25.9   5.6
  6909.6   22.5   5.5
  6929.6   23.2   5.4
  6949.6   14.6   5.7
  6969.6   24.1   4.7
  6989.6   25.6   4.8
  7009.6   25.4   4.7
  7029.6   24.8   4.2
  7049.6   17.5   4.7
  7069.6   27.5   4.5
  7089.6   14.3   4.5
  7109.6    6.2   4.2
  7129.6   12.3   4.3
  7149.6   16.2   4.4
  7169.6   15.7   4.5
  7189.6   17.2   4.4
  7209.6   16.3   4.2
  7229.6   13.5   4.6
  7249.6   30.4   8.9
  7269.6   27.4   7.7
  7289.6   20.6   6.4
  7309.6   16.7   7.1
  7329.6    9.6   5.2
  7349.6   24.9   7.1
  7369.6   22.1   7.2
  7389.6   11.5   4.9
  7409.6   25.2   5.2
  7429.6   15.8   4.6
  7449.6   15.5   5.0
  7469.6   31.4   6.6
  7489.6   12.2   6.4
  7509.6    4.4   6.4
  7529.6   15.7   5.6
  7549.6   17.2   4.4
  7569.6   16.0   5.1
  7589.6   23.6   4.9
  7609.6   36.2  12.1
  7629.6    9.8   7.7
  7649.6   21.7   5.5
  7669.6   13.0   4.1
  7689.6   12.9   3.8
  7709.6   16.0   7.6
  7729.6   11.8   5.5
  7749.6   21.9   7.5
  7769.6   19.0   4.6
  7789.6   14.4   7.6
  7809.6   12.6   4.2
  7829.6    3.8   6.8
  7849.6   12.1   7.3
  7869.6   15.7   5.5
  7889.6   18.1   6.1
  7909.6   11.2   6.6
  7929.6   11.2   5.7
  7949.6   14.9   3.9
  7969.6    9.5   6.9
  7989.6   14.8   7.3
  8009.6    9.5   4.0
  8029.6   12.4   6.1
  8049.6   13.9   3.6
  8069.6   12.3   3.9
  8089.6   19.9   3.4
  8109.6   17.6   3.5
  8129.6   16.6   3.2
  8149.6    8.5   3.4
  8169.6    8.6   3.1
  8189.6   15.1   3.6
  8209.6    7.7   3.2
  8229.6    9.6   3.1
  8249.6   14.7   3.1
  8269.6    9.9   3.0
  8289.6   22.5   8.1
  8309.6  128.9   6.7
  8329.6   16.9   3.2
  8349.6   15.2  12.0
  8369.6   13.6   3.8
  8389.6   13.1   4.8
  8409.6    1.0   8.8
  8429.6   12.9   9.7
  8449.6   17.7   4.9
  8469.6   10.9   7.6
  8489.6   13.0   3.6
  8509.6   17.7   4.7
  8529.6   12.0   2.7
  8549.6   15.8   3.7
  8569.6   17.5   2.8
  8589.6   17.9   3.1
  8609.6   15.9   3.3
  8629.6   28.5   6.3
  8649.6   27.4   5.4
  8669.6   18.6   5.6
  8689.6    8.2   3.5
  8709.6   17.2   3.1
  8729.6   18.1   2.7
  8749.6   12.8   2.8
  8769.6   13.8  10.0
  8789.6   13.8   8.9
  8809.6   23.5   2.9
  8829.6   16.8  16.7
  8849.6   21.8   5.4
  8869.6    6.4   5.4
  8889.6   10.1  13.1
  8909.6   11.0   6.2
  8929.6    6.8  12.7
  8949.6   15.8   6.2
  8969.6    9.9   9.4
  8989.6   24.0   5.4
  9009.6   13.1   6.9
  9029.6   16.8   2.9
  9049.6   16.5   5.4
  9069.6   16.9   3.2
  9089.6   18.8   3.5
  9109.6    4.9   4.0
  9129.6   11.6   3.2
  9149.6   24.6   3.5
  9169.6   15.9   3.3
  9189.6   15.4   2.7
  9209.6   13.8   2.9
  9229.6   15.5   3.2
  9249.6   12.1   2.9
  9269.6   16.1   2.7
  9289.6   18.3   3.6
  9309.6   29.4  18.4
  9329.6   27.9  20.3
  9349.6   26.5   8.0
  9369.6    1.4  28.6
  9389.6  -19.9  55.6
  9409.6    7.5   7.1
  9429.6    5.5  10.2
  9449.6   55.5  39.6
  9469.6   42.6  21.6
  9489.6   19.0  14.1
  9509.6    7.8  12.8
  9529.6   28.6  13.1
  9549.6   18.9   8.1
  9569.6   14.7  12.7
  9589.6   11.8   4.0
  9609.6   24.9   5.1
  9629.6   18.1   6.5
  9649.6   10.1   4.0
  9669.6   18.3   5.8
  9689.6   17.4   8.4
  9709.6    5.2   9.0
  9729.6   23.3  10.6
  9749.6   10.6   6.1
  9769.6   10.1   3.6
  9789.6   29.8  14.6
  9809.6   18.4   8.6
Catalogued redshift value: 1.23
